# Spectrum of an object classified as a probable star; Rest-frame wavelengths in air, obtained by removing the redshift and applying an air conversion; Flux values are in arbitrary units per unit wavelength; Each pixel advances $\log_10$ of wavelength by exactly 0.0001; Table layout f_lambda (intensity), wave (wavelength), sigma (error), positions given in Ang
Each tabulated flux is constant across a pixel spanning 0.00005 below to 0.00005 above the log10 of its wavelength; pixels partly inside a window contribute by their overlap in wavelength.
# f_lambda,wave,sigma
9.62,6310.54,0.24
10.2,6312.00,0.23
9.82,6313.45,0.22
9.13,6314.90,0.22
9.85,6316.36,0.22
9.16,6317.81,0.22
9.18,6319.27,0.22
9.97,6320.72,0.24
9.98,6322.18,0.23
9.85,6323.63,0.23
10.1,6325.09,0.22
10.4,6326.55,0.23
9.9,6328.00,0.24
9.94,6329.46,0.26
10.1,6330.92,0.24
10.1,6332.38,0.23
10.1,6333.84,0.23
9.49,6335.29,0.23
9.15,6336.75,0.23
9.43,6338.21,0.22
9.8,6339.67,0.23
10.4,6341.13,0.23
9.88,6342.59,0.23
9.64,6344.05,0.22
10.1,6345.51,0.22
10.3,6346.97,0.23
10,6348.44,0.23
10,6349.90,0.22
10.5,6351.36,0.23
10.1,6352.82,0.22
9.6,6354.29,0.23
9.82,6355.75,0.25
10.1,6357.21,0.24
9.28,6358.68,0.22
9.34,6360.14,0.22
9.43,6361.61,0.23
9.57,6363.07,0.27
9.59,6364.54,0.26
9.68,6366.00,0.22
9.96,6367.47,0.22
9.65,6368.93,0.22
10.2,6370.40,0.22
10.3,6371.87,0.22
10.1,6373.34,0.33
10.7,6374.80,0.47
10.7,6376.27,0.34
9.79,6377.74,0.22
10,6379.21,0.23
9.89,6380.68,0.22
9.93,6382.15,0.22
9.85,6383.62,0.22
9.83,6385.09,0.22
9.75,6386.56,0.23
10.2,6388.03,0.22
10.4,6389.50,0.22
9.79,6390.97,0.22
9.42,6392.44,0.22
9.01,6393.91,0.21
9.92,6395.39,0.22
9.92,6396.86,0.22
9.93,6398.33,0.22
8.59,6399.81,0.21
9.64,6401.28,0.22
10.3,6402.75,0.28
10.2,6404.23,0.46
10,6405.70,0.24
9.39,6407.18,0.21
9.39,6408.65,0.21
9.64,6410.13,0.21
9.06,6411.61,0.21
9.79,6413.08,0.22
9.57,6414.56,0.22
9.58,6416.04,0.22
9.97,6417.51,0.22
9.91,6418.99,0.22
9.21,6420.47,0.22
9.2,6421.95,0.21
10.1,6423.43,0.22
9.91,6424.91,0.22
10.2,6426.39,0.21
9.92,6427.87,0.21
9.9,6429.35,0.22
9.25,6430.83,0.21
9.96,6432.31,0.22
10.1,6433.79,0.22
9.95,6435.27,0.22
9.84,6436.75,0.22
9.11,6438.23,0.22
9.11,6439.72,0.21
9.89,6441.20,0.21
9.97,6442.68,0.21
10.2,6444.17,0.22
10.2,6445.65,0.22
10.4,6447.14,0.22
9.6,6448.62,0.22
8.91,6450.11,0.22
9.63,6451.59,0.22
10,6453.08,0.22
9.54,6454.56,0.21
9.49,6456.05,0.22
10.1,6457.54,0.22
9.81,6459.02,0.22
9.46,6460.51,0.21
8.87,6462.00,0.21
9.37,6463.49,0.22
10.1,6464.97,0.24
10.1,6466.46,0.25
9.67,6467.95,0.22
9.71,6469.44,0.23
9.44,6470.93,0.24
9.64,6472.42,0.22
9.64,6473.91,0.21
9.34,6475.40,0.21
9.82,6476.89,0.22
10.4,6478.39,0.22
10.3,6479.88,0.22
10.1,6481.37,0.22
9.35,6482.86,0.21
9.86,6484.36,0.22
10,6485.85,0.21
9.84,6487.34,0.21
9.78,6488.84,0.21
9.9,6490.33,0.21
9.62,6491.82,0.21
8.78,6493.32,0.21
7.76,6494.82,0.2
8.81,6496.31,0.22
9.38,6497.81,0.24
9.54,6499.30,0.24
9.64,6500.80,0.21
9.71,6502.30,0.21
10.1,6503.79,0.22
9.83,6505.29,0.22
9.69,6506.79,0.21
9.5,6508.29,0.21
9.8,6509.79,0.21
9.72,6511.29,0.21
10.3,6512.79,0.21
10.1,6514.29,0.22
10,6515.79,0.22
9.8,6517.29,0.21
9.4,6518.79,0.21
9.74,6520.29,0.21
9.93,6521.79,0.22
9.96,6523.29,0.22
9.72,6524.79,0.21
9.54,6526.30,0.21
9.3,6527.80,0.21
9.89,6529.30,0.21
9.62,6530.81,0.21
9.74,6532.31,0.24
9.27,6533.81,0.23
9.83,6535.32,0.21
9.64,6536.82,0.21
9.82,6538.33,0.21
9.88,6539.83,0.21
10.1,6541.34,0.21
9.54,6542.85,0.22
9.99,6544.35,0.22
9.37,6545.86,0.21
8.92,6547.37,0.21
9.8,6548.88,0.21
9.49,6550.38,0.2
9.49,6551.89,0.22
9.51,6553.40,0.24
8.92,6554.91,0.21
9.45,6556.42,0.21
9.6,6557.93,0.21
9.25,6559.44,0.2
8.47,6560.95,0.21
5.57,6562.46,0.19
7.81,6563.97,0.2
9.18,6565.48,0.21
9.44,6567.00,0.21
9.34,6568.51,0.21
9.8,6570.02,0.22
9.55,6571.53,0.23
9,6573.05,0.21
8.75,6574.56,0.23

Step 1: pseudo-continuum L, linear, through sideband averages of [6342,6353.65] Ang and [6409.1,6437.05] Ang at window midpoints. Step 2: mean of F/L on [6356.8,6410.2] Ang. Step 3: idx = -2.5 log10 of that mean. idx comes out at 0.01 mag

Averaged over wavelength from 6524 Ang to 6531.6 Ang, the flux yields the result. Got 9.61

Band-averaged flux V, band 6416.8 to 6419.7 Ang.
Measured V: 9.93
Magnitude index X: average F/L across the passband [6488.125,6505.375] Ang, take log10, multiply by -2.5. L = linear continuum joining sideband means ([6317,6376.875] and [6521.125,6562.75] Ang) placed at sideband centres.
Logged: 0.02 mag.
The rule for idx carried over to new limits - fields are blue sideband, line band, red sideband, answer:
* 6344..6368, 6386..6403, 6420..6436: 0.01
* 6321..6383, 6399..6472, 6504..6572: 0.00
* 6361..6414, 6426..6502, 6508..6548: 0.01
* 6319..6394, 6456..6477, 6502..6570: 0.00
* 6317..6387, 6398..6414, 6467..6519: 0.02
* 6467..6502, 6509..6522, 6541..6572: -0.05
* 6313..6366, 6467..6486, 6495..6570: -0.02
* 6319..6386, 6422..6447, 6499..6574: -0.01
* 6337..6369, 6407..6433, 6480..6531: 0.01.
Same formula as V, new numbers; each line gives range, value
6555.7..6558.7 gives 9.52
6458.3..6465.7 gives 9.52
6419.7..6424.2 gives 9.5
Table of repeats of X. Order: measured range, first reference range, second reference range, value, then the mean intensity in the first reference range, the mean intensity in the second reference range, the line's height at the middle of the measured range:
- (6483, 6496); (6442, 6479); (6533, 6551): 0.032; 9.73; 9.64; 9.7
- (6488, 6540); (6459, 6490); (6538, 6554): 0.006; 9.74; 9.63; 9.68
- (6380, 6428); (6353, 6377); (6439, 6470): 0.008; 9.88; 9.72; 9.81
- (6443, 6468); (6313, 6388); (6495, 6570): -0.011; 9.87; 9.47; 9.64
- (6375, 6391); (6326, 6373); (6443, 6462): -0.023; 9.87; 9.74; 9.83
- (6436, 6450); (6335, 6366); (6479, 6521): -0.007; 9.79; 9.66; 9.71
